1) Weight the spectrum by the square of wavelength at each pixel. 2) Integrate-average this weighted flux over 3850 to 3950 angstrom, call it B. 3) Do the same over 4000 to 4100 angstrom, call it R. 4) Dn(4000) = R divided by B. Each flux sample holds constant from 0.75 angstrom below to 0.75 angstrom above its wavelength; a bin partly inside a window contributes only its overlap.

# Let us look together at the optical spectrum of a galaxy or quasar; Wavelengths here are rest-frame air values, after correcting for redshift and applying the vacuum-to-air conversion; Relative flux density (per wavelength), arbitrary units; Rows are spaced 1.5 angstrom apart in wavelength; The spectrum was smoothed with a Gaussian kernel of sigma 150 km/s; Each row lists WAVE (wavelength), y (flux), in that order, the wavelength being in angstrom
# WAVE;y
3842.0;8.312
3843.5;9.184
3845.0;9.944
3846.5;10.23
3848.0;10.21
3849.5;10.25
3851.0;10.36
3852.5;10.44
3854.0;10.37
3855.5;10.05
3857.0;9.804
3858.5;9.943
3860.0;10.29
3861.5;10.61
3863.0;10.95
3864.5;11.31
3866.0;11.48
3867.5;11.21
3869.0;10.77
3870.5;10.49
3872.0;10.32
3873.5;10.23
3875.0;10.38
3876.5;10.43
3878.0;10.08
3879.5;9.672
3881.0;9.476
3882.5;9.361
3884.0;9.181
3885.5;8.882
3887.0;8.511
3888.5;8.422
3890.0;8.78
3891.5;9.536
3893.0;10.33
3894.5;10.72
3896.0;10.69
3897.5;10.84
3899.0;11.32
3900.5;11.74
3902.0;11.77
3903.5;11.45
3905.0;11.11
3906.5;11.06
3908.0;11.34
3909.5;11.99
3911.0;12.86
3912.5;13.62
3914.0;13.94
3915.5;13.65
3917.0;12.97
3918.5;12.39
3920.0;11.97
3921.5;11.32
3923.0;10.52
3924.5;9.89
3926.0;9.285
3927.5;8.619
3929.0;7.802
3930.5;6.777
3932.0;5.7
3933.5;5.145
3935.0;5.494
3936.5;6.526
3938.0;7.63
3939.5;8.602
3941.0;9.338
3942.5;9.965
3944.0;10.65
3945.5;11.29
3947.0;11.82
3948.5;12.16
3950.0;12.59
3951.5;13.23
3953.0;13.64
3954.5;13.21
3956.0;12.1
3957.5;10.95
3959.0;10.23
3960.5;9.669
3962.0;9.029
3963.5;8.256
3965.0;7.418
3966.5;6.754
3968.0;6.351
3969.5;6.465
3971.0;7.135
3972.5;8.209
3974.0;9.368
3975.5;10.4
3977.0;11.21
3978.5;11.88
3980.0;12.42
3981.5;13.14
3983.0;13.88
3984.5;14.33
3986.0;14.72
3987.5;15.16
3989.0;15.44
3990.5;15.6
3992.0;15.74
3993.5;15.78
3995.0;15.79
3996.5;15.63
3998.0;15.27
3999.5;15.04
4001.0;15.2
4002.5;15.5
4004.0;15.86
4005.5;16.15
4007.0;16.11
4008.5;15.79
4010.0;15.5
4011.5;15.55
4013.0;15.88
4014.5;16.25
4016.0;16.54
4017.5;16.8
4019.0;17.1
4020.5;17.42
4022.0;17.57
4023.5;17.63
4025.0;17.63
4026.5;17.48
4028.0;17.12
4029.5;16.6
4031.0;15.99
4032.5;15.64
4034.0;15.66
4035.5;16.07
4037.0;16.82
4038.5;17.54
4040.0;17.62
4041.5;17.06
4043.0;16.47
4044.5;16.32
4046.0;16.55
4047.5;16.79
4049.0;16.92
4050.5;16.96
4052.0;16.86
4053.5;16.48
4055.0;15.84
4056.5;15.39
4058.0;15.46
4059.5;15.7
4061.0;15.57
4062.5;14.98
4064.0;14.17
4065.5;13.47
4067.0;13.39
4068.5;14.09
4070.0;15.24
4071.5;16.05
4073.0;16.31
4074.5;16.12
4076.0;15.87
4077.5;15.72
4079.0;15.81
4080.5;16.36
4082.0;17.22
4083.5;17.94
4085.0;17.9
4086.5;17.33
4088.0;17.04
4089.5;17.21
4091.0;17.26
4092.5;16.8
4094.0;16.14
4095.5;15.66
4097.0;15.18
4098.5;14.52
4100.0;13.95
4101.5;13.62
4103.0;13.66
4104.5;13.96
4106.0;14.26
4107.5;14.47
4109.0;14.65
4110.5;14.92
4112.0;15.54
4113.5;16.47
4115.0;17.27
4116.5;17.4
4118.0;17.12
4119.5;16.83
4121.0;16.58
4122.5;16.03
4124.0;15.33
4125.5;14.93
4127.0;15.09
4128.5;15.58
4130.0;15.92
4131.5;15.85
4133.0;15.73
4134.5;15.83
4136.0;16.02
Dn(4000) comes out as 1.71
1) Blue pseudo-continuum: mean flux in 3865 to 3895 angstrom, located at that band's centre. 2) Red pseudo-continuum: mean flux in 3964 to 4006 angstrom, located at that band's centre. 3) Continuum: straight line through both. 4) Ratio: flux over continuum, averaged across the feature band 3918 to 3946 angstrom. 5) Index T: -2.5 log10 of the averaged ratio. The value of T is 0.26 mag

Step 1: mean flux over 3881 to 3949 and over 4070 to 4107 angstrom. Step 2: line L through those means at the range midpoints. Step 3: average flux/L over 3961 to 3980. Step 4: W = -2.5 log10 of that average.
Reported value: 0.35 mag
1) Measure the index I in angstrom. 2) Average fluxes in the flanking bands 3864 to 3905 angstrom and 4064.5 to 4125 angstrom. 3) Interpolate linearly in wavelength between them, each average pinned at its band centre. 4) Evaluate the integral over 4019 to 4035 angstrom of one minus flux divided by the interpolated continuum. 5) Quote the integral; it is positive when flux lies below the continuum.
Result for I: -3.3 angstrom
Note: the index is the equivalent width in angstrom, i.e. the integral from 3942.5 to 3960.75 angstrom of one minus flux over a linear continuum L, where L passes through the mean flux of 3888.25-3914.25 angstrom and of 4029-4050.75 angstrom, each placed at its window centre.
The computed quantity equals 1.9 angstrom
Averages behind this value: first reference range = 11.2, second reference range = 16.6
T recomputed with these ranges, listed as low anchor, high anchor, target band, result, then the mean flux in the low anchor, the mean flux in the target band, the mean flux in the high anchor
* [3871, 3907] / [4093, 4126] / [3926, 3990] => 0.17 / 10.2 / 10.1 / 15.4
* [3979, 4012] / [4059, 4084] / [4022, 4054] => -0.10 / 15.1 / 16.8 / 15.5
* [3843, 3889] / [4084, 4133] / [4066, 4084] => -0.06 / 10.1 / 15.8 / 15.8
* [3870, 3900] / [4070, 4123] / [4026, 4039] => -0.17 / 9.89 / 16.5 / 16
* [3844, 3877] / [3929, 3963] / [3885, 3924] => -0.12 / 10.4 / 11.2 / 9.75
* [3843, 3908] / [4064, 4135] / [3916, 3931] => 0.12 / 10.3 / 10.3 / 15.7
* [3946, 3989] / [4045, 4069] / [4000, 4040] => -0.20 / 11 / 16.5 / 15.6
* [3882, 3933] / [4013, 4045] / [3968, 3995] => 0.17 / 10.5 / 12.3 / 16.8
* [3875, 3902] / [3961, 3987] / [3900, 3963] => -0.06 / 9.95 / 10.6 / 10.1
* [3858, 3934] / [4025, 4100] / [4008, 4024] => -0.14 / 10.4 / 16.5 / 16.2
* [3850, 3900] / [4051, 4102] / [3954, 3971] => 0.37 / 10.2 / 8.98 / 15.8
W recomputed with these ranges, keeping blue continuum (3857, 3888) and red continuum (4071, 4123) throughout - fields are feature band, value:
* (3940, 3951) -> 0.089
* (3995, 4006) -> -0.154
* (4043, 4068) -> -0.057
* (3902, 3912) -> -0.061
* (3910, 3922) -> -0.142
